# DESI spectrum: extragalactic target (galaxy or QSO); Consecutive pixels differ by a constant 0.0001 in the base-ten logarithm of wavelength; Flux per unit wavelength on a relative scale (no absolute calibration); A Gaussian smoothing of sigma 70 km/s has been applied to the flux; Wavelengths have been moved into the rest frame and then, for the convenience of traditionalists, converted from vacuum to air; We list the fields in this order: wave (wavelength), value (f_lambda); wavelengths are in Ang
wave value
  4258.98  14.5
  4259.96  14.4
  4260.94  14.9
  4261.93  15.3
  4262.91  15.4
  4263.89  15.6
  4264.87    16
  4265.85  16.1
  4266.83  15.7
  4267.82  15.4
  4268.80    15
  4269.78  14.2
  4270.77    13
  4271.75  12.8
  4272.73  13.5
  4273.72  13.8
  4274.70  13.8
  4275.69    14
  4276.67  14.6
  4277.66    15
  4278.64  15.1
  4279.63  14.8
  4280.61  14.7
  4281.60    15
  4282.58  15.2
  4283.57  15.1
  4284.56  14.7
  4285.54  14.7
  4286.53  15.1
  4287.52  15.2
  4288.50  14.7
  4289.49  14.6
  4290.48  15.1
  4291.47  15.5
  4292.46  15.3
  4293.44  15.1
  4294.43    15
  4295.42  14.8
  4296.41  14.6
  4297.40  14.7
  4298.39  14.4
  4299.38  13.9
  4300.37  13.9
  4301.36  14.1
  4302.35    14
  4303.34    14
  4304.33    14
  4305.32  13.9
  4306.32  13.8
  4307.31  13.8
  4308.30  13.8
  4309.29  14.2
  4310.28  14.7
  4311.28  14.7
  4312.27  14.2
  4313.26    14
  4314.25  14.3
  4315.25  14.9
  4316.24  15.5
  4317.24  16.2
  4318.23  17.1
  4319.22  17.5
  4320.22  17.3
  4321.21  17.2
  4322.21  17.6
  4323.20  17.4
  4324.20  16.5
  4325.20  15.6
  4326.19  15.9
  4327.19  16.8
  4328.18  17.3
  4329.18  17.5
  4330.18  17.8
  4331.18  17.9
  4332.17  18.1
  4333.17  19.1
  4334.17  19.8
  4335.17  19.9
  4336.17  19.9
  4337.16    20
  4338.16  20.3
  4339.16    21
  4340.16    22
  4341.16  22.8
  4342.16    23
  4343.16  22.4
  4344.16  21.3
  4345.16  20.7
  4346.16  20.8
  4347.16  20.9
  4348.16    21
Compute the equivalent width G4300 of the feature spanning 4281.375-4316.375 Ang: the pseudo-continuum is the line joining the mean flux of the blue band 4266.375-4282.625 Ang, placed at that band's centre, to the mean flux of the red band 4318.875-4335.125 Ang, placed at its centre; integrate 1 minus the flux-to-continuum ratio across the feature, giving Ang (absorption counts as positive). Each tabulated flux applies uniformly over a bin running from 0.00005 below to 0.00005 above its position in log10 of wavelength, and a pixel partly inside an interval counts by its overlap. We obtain 2.8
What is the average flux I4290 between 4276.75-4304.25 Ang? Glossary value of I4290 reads 14.7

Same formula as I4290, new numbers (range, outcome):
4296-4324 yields 15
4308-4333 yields 16.2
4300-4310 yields 14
